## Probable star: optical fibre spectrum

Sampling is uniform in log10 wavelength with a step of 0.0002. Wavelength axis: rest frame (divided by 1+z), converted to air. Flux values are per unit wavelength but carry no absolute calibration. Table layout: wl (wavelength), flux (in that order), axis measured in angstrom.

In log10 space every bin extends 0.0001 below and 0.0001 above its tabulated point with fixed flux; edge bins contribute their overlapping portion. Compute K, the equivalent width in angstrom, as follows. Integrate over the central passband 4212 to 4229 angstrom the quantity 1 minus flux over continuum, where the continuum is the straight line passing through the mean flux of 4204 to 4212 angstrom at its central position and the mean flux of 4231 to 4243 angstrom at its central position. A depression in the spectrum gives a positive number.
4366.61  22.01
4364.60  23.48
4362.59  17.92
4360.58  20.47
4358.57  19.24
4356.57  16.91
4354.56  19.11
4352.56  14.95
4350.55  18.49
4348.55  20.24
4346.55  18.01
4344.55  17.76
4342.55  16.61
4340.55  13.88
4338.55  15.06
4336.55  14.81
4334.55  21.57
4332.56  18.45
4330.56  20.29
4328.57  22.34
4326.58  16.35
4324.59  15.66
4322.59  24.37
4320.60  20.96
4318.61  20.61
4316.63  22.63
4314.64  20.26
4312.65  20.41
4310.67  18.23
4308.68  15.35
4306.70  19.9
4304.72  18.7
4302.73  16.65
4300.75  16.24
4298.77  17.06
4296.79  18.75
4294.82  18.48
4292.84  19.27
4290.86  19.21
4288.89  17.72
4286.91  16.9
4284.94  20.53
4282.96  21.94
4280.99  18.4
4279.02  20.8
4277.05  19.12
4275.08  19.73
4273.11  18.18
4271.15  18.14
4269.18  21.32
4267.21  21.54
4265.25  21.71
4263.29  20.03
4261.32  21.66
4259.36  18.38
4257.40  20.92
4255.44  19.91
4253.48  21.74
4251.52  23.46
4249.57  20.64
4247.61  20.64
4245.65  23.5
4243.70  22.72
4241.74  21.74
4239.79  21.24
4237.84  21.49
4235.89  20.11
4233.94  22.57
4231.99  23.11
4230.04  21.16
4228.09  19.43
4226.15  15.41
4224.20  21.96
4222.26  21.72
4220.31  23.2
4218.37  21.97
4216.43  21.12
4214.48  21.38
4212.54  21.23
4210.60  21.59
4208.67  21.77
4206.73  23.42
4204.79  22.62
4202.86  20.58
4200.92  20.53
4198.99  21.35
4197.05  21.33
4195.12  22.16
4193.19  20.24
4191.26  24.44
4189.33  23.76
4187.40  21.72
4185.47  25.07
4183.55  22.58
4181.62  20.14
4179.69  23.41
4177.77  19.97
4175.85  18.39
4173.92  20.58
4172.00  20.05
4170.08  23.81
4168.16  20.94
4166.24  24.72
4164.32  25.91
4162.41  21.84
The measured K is 1.0 angstrom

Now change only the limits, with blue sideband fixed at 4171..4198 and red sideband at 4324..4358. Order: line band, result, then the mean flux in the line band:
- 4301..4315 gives 0.2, 18.3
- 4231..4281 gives -2.6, 20.9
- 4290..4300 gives 0.2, 18.5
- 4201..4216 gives -0.4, 21.7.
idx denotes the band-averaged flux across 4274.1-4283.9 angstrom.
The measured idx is 20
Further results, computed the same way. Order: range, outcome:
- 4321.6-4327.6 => 18.8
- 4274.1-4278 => 19.4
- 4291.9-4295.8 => 18.9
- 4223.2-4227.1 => 18.7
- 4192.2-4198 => 21.3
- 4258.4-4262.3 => 20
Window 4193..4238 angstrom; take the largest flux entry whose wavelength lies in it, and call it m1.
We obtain 23.42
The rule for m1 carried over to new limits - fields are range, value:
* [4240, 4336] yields 24.37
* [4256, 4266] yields 21.71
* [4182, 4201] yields 25.07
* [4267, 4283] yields 21.94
